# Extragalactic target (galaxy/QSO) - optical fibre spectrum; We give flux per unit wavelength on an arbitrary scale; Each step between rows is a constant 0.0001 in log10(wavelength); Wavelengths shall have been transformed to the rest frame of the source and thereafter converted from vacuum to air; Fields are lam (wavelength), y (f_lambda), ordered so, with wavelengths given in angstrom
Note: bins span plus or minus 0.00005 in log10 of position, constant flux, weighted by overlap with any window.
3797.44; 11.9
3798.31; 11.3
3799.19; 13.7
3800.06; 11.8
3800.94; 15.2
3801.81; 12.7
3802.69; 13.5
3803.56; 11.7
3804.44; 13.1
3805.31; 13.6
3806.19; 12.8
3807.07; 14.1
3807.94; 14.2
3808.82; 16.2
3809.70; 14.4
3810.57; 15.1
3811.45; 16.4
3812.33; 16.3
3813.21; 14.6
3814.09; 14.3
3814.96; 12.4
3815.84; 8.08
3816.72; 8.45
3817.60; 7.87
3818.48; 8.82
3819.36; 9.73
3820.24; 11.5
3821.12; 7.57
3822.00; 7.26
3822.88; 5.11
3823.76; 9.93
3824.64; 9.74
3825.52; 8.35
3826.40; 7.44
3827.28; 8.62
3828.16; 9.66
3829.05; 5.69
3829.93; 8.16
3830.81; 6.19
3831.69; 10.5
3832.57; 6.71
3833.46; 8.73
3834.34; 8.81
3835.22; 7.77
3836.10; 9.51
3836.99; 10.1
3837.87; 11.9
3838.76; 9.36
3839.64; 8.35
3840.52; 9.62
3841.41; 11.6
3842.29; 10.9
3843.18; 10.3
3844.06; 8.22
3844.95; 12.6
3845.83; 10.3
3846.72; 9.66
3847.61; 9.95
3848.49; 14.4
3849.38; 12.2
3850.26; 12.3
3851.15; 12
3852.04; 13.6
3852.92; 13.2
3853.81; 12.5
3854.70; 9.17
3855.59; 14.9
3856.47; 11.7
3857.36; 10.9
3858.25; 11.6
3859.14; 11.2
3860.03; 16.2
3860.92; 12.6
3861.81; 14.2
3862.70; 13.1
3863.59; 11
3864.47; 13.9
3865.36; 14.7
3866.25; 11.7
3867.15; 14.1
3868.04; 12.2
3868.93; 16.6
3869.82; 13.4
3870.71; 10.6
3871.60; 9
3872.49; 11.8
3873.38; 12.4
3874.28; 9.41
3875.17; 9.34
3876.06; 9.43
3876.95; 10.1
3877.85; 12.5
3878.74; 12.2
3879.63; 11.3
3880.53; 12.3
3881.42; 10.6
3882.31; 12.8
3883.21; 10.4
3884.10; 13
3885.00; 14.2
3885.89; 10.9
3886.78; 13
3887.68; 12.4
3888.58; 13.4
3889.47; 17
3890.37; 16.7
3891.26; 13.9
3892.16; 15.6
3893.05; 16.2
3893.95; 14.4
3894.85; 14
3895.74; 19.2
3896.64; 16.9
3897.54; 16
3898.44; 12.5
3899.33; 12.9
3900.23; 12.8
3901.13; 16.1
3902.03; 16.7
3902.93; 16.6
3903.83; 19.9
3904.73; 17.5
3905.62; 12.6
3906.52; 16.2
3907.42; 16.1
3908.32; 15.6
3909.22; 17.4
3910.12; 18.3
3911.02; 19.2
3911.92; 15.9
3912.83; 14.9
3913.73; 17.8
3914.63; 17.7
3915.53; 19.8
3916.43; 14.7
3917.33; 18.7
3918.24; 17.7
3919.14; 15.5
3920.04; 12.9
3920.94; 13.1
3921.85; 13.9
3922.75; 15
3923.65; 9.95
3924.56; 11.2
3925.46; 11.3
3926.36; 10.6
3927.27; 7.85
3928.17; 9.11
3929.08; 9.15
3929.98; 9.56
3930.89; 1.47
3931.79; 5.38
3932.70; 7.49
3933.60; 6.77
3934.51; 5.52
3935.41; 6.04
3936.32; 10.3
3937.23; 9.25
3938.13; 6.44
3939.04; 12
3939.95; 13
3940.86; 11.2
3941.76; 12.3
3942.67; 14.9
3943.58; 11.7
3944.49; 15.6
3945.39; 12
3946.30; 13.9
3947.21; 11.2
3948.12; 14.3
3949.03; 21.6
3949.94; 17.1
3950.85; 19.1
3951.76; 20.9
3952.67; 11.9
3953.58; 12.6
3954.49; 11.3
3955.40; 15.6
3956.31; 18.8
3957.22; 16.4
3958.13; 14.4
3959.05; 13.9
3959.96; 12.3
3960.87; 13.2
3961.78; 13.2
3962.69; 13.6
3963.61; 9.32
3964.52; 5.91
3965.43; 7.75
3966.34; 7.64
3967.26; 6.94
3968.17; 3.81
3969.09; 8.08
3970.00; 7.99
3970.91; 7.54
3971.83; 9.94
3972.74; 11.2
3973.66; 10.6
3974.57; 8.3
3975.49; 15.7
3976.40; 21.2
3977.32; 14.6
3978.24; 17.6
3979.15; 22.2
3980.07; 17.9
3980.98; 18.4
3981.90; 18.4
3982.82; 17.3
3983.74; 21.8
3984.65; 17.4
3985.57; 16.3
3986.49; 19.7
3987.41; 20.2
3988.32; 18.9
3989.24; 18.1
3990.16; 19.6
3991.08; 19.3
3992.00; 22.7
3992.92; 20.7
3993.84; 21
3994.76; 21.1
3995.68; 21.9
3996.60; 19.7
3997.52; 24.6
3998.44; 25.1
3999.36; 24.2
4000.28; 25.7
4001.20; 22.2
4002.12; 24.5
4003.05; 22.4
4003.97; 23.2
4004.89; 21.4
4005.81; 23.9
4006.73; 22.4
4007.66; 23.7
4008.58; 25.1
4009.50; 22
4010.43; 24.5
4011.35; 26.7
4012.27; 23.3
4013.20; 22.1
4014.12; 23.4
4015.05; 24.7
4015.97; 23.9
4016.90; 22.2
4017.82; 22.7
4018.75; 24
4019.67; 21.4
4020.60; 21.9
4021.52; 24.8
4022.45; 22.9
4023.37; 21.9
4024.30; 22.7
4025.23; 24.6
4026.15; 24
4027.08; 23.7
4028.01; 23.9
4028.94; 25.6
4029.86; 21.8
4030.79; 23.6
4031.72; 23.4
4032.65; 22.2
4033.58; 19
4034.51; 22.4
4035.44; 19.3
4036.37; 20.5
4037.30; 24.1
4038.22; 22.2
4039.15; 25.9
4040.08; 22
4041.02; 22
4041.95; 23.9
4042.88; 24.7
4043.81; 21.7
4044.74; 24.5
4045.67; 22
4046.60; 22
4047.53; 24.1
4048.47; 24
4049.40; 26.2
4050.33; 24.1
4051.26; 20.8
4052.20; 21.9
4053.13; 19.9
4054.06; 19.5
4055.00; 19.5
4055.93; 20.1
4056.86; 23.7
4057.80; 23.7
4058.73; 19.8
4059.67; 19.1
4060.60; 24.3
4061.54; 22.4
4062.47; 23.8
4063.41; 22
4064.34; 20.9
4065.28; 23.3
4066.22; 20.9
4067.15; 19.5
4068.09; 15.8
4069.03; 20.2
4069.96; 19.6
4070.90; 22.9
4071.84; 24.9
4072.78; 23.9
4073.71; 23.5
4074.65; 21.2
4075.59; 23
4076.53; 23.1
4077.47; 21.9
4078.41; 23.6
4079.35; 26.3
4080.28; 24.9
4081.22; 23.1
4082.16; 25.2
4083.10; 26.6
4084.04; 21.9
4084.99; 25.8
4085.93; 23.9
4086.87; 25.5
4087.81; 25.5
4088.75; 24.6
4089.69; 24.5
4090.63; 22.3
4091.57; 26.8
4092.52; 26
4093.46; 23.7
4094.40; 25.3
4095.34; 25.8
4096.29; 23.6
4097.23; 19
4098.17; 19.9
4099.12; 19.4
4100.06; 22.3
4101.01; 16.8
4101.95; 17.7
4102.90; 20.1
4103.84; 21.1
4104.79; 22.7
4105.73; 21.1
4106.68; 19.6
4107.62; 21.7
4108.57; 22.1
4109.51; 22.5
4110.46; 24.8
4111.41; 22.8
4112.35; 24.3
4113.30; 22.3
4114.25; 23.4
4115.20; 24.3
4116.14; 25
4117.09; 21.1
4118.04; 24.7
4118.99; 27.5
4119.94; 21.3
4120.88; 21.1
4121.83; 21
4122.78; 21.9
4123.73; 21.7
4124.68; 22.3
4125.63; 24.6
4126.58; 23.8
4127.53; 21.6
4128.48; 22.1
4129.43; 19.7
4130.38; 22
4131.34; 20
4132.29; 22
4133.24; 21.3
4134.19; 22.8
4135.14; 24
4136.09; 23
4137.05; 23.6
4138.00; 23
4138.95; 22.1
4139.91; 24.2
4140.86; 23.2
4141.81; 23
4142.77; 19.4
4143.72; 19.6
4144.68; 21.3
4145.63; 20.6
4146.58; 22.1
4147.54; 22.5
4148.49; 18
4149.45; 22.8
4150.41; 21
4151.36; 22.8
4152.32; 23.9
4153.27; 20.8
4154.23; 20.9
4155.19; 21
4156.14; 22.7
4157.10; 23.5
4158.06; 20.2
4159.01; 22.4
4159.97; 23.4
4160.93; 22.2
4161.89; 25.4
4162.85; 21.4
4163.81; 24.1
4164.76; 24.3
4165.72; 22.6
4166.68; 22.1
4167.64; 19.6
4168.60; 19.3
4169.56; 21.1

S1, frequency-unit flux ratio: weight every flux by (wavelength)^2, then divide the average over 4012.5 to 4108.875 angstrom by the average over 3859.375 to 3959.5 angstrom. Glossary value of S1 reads 1.8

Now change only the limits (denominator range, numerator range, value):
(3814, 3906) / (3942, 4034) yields 1.67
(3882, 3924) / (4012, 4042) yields 1.59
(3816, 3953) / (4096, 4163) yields 2.03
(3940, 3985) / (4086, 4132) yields 1.77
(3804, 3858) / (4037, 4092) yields 2.39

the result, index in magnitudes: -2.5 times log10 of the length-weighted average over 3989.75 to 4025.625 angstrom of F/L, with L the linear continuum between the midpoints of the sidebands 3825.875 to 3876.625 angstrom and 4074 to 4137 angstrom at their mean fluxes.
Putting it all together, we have -0.25 mag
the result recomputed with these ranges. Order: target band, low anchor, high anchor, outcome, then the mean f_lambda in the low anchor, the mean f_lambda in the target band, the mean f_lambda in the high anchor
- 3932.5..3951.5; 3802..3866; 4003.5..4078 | 0.38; 11.1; 12.1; 22.6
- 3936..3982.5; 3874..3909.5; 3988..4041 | 0.39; 14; 13.1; 22.7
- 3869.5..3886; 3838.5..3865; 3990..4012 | 0.20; 11.7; 11.3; 22.9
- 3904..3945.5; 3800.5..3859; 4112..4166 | 0.14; 10.9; 12.7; 22.4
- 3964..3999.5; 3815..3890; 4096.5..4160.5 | 0.01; 10.9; 16.1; 22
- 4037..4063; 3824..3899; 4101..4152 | -0.18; 11.7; 22.6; 22.1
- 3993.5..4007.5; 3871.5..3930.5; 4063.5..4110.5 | -0.23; 13.9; 22.9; 22.6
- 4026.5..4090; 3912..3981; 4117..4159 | -0.25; 12.5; 22.7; 22.1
